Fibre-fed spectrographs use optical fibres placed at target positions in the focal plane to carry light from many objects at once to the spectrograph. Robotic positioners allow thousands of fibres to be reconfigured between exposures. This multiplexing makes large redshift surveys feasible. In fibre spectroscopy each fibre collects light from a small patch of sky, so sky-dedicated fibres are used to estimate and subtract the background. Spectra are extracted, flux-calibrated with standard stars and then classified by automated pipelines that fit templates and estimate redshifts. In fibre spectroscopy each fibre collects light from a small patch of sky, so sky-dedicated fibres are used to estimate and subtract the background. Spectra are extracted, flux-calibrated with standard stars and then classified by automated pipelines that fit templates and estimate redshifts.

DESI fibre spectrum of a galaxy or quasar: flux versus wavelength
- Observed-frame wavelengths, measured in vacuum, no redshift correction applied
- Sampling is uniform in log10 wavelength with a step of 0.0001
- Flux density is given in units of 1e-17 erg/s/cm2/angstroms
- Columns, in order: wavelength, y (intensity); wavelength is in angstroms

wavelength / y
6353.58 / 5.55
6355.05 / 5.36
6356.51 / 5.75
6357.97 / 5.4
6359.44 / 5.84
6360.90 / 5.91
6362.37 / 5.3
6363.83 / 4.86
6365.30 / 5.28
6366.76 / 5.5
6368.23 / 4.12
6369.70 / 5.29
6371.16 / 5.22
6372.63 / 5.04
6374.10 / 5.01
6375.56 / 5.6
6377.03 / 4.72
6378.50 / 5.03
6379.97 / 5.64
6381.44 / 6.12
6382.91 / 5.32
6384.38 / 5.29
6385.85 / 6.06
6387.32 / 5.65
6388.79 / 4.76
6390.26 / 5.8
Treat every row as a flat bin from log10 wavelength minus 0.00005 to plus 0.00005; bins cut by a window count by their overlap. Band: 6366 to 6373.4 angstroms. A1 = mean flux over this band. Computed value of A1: 5.04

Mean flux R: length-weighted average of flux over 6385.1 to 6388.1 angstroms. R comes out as 5.84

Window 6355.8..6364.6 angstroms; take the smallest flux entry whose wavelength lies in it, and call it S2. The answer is 4.86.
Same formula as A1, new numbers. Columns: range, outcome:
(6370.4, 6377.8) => 5.12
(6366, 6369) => 4.82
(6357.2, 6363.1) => 5.61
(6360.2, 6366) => 5.33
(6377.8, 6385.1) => 5.48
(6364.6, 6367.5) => 5.39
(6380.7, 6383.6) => 5.72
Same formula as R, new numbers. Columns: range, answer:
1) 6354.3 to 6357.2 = 5.55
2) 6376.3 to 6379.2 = 4.87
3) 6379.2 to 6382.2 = 5.86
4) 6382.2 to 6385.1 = 5.3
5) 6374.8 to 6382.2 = 5.42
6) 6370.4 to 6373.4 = 5.13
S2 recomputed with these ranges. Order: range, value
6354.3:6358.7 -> 5.36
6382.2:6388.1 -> 5.29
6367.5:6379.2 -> 4.12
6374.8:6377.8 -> 4.72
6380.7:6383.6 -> 5.32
